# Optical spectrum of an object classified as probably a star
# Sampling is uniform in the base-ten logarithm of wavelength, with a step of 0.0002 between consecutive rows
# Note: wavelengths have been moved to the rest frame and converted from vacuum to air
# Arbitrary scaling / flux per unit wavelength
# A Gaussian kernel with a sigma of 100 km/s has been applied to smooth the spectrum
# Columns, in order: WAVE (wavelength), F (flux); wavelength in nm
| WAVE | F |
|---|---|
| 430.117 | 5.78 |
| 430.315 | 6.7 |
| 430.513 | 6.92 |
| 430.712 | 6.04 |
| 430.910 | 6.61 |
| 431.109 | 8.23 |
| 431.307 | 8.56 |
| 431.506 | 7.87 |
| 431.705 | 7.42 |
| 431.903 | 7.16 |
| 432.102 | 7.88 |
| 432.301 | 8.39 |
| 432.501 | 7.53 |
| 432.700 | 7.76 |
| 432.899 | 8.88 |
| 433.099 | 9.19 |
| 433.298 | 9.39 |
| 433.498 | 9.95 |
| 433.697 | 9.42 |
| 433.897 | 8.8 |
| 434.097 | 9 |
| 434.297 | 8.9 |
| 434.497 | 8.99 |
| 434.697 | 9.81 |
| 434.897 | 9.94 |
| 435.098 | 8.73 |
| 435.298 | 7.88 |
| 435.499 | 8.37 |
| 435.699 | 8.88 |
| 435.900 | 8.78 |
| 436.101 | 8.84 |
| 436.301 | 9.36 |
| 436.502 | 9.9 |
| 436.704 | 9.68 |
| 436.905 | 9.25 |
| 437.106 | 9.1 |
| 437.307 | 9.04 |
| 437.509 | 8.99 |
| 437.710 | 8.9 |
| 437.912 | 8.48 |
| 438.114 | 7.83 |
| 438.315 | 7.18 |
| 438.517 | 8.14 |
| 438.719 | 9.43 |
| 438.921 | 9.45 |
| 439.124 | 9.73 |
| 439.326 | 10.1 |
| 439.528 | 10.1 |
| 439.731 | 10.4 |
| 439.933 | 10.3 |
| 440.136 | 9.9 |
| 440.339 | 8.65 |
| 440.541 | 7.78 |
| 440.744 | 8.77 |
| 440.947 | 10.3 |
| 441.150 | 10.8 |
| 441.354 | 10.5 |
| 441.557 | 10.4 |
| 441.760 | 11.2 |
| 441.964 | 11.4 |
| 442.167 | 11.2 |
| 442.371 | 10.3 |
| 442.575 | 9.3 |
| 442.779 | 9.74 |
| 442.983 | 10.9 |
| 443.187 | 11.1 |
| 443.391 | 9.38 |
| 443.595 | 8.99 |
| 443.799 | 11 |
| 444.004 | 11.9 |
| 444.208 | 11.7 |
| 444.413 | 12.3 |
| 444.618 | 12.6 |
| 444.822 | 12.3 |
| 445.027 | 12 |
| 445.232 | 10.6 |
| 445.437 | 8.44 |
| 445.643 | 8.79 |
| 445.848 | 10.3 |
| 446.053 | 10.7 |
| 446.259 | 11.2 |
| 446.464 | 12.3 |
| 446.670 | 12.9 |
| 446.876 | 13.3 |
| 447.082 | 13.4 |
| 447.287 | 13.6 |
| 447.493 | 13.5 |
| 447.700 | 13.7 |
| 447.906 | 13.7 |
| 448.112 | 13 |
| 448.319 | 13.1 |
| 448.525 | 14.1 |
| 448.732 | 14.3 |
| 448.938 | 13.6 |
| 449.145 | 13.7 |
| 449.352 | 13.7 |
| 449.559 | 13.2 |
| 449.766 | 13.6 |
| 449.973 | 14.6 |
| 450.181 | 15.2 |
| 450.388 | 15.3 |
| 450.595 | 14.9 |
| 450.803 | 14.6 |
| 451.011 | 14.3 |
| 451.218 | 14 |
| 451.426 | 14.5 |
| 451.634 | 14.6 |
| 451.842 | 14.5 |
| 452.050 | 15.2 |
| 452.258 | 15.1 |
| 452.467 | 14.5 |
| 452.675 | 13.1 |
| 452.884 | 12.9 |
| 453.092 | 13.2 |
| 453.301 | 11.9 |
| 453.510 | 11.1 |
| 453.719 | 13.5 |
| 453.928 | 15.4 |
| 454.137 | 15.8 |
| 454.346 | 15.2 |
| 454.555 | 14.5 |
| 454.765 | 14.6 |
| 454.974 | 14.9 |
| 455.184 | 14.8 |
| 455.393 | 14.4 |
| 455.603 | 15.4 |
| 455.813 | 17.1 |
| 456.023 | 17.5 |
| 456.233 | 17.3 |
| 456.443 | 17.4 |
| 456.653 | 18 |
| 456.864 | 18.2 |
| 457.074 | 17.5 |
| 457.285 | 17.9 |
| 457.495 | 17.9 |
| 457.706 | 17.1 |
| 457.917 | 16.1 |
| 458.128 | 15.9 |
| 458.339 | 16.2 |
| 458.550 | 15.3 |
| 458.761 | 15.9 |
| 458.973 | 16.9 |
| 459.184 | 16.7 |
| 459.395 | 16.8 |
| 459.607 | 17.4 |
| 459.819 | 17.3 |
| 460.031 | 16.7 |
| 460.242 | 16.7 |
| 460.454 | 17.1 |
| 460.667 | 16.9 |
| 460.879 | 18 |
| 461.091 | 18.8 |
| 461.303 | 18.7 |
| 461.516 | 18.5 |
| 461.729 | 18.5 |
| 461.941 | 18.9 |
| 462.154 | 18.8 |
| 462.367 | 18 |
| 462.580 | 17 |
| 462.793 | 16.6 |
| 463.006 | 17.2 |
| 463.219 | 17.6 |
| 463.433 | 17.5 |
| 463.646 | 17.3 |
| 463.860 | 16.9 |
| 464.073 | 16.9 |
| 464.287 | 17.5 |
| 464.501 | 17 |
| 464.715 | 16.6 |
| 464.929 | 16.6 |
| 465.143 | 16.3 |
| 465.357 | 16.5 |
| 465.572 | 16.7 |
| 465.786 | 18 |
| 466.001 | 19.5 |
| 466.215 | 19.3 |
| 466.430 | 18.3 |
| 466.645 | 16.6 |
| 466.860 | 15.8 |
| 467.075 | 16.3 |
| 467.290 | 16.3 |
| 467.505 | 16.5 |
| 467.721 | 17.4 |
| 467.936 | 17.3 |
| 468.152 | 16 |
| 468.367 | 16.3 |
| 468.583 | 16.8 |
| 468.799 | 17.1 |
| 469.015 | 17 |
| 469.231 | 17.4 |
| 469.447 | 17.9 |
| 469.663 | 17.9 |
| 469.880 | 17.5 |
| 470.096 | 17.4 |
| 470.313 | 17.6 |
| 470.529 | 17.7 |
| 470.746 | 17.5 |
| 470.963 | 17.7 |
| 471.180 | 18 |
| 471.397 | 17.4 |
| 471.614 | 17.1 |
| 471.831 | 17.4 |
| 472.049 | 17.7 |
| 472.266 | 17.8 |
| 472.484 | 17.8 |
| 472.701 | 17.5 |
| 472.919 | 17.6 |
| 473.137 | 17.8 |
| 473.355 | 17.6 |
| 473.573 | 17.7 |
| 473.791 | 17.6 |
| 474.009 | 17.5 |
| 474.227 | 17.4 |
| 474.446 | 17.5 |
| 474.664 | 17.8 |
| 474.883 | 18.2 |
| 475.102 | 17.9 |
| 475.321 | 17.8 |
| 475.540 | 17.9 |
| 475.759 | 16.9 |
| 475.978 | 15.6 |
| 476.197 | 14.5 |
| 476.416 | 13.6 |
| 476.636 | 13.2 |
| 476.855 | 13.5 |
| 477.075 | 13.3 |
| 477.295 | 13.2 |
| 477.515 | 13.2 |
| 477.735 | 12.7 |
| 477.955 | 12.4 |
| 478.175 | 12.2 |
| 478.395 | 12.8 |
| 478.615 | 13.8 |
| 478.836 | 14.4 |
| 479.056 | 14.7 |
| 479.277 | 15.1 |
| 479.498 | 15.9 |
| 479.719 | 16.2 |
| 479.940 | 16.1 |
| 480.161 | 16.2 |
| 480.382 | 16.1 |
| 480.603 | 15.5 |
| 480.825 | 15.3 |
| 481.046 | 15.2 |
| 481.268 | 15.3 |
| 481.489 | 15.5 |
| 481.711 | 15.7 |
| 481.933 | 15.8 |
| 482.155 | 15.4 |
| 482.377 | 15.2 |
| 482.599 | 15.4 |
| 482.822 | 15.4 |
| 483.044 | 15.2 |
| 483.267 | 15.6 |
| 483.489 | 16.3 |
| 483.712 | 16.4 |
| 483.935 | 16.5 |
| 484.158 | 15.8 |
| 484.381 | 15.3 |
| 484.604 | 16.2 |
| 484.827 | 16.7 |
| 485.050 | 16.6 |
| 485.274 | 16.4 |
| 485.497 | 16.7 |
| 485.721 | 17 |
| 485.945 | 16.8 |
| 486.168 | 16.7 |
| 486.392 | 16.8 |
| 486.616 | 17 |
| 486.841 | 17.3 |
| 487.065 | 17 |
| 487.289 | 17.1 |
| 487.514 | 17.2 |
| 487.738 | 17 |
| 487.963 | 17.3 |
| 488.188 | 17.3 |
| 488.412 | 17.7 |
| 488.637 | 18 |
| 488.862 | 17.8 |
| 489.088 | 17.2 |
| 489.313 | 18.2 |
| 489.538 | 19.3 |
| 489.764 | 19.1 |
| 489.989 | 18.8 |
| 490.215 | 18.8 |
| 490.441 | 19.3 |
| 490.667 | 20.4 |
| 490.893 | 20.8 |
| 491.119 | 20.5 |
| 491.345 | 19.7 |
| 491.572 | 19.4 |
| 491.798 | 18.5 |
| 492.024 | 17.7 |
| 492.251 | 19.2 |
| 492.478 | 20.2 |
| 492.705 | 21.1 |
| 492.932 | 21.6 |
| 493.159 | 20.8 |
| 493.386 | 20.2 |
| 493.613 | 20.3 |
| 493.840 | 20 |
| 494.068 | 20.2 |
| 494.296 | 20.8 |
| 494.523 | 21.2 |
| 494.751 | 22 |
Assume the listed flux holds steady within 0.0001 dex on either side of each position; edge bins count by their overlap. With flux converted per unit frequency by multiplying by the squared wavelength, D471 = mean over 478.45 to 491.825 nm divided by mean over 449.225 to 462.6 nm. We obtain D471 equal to 1.20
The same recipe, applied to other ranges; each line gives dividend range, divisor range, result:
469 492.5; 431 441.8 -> 2.25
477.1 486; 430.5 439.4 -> 2.17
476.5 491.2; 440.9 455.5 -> 1.48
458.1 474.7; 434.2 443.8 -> 2.06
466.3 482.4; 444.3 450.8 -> 1.42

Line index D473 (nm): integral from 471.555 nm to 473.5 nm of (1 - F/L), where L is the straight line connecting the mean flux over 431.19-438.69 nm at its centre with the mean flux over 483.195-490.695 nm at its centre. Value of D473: -0.35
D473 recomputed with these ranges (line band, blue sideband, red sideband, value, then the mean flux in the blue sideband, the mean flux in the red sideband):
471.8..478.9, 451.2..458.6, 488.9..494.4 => 0.745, 15.4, 19.6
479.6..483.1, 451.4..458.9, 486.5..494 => 0.463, 15.4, 18.9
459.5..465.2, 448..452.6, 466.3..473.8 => -0.483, 14.2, 17.3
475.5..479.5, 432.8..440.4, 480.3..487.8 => 0.301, 9.15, 16.2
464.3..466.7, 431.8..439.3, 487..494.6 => -0.500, 8.85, 19.1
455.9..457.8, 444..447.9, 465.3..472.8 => -0.415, 11.9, 17.3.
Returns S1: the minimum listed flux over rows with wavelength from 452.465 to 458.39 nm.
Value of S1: 11.1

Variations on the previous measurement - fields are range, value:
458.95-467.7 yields 15.8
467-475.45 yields 16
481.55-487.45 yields 15.2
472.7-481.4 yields 12.2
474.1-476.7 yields 13.2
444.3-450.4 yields 8.44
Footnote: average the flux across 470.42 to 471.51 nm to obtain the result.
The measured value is 17.7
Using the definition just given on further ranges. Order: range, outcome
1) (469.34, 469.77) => 17.9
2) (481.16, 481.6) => 15.4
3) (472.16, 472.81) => 17.7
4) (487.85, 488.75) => 17.6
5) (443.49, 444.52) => 11.2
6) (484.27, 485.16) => 16.2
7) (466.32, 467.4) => 16.7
